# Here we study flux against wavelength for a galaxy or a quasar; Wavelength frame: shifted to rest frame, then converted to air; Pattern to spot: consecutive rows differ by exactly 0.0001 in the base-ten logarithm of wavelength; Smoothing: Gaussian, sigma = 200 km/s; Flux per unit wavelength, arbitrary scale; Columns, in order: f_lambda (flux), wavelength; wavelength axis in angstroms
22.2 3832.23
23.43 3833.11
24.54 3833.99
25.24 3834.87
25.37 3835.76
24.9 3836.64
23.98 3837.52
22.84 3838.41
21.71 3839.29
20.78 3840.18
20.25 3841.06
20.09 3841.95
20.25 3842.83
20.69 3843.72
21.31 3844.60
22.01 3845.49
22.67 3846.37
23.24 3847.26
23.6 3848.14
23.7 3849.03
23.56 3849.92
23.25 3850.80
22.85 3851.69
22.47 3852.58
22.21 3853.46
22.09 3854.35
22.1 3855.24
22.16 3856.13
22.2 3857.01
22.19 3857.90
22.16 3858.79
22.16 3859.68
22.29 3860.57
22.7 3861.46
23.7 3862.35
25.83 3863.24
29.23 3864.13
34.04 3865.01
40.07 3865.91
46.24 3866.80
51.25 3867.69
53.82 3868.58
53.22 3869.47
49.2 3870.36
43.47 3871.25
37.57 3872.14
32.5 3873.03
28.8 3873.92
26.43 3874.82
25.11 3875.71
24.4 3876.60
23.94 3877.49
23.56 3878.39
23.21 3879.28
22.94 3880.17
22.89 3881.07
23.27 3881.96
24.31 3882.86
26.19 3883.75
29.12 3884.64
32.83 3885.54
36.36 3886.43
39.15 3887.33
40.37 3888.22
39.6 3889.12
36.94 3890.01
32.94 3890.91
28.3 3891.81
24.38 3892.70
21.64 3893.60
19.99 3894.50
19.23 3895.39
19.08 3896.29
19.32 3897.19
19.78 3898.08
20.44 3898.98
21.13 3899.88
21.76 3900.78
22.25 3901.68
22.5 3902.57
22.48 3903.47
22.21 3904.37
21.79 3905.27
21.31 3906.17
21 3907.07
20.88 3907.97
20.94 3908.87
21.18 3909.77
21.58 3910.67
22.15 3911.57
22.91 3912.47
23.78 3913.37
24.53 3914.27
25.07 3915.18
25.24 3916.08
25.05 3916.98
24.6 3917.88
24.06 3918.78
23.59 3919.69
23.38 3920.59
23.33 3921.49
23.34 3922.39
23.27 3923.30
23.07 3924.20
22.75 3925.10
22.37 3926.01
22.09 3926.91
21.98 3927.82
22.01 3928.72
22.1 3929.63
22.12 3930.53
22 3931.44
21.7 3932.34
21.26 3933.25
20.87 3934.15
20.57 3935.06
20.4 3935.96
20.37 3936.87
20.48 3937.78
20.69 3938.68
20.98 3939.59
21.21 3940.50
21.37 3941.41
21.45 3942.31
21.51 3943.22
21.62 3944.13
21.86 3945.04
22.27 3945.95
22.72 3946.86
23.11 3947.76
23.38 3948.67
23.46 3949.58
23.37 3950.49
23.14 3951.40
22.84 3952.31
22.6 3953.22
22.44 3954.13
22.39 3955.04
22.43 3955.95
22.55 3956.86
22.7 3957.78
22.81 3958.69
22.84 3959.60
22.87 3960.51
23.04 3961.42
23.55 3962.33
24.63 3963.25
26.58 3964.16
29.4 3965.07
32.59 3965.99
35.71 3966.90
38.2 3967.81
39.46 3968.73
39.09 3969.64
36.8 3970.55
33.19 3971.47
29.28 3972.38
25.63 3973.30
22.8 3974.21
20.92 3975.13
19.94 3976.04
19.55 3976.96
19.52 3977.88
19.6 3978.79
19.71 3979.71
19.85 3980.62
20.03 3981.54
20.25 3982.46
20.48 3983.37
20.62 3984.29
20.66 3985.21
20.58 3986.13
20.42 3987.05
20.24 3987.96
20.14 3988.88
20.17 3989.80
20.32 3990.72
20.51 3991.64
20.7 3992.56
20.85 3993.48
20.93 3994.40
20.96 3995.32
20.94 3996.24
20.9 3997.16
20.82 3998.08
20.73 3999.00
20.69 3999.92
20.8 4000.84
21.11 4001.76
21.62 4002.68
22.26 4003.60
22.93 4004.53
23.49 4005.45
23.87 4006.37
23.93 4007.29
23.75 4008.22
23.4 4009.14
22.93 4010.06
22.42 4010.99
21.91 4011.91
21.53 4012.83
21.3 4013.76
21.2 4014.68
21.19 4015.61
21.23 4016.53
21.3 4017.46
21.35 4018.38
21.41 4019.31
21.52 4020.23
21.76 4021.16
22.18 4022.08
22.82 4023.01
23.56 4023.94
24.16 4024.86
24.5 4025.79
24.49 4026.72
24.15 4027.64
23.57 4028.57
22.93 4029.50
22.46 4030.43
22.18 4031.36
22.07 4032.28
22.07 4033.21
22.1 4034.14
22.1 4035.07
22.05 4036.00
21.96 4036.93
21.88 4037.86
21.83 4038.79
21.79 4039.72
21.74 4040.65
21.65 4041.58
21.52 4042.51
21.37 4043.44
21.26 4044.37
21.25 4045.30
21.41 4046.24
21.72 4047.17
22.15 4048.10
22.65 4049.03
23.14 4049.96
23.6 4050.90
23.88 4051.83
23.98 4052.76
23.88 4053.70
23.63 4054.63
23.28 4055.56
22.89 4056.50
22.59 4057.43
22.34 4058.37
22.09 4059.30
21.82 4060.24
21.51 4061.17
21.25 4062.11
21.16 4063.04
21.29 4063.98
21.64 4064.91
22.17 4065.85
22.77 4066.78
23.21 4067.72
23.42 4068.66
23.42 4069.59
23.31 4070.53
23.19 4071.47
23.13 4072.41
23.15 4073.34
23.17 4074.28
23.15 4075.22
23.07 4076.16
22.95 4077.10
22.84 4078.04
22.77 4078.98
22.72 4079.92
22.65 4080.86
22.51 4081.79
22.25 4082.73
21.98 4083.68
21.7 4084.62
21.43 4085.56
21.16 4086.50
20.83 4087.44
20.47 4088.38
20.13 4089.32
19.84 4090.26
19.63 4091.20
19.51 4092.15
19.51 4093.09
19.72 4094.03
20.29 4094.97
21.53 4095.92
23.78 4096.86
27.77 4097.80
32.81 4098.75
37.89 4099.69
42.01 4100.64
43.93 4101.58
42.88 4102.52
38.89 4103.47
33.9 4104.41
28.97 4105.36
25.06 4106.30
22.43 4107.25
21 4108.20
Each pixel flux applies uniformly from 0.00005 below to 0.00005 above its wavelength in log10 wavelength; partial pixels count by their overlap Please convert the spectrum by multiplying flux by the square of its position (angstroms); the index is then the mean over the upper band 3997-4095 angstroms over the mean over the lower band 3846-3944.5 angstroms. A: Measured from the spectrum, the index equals 0.9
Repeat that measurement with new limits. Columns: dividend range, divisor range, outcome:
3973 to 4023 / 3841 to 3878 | 0.81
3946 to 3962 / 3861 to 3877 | 0.66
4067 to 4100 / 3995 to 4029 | 1.06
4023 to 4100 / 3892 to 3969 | 1.05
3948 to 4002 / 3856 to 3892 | 0.79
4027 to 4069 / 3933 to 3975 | 0.94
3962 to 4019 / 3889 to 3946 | 1.07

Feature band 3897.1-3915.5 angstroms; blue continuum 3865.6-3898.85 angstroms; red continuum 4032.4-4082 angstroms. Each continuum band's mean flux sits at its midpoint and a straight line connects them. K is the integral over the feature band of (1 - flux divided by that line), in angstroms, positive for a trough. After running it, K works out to 5.0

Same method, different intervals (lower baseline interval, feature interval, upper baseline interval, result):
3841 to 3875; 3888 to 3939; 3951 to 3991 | 6.5 angstroms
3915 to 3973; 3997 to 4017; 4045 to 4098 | 1.1 angstroms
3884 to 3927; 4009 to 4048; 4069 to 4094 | 1.0 angstroms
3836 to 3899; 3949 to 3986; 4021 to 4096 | -0.3 angstroms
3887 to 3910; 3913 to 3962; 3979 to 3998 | 0.5 angstroms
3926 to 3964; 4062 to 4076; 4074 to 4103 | 1.0 angstroms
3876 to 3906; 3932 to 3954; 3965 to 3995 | 2.7 angstroms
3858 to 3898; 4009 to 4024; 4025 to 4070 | 1.3 angstroms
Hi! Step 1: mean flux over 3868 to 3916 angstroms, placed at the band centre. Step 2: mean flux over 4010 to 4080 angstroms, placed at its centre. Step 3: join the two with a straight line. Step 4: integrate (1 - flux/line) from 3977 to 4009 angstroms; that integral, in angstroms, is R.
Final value 4.0 angstroms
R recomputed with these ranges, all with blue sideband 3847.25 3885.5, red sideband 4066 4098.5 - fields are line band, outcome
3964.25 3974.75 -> -2.87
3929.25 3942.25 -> 2.67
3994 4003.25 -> 1.41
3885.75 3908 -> 1.82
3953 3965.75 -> 1.03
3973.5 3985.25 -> 2.28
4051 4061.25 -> 0.01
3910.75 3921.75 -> 1.33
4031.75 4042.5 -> 0.76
